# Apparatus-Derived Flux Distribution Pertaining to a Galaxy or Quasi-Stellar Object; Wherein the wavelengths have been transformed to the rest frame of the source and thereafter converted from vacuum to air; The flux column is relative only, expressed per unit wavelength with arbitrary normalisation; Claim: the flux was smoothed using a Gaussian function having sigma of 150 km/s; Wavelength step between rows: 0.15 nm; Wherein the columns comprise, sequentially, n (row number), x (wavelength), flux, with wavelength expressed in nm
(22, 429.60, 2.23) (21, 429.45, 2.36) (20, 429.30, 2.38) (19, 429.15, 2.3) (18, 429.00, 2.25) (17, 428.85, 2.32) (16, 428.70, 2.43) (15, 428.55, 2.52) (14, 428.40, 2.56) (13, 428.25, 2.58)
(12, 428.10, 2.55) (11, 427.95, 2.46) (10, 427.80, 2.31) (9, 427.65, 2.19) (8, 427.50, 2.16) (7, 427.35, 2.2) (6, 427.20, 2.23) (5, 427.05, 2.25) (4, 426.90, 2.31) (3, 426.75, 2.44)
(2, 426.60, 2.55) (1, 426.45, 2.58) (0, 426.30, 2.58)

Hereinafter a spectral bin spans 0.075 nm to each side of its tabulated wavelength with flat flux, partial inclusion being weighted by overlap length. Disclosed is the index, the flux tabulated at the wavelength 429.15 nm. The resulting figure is 2.3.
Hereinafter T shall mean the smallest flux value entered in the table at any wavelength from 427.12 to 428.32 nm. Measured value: 2.16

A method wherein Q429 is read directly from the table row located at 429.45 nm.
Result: 2.36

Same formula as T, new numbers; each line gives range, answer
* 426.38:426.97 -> 2.31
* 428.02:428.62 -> 2.52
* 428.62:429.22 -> 2.25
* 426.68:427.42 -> 2.2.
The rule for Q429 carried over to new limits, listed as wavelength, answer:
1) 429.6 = 2.23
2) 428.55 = 2.52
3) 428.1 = 2.55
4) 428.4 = 2.56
